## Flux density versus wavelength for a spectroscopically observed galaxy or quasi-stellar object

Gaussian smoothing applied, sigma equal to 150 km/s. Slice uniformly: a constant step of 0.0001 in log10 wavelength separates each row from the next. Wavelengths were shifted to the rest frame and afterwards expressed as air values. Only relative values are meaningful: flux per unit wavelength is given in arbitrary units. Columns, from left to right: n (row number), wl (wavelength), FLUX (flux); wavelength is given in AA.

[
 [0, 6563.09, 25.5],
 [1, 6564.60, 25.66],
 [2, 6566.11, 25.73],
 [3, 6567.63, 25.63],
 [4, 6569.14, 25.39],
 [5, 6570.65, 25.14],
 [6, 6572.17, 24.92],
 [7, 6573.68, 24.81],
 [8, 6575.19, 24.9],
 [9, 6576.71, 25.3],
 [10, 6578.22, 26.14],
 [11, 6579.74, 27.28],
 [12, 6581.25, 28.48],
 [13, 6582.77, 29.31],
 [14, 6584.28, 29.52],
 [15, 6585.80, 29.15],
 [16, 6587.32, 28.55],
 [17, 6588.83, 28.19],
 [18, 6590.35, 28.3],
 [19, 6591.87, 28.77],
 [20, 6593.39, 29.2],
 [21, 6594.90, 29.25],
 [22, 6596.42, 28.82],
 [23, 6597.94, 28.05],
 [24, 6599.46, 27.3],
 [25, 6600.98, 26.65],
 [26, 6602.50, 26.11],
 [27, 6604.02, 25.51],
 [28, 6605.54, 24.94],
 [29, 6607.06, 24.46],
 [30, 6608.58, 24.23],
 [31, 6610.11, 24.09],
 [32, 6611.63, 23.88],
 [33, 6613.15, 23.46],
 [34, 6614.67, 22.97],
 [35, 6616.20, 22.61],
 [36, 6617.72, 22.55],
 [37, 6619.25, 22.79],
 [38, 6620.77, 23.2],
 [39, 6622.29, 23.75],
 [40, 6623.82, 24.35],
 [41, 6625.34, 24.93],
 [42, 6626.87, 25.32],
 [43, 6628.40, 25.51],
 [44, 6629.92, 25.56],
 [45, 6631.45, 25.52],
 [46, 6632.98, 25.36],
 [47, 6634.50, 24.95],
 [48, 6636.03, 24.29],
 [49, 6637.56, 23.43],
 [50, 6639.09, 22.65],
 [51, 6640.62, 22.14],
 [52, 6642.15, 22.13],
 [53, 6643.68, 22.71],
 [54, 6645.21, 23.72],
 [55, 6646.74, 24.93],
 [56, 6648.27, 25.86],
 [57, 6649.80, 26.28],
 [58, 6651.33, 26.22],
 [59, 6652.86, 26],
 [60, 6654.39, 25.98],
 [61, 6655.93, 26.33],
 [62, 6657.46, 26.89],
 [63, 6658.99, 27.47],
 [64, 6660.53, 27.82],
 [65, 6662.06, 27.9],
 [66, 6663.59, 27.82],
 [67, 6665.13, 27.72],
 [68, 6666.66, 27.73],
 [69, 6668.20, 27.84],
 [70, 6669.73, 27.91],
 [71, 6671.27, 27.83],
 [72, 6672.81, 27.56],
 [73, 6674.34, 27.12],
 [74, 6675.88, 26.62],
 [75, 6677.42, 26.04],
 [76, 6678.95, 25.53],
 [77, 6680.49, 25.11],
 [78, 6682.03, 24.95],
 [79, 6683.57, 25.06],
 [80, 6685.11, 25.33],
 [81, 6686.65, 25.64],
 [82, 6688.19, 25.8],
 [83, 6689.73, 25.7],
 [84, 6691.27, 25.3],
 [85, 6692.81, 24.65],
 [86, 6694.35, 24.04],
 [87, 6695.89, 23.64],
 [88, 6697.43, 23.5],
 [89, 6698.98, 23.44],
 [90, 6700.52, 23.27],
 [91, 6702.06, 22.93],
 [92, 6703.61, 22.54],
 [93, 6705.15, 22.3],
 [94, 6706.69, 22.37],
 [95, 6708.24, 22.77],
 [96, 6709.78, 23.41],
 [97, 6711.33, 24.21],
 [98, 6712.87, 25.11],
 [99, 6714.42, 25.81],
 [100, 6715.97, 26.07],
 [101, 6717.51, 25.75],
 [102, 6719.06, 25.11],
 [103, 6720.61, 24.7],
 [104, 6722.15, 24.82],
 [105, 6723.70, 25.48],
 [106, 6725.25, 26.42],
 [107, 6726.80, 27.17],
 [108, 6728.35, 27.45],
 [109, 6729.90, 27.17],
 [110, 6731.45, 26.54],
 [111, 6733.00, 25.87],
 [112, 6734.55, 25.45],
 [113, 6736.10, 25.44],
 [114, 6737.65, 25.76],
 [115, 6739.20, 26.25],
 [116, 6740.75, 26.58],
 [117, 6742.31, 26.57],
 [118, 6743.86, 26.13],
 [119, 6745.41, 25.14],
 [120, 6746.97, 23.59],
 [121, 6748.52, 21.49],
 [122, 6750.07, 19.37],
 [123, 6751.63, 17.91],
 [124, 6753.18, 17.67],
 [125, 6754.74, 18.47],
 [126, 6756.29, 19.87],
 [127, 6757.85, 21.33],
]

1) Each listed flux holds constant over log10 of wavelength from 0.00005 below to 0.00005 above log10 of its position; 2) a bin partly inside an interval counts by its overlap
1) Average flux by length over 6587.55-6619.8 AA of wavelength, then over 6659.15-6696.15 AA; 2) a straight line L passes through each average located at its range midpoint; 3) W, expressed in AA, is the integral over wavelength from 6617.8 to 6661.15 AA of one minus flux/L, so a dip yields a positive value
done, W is 2.13 AA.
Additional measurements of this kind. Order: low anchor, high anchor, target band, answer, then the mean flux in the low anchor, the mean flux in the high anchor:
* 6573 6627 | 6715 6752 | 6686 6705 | 1.0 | 26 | 25.2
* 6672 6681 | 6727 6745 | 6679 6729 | 3.1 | 26.4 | 26.3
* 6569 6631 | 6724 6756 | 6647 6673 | -1.9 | 25.9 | 24.3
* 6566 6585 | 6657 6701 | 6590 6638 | 1.7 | 26.4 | 26.1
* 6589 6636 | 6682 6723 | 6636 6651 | 0.7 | 25.4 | 24.4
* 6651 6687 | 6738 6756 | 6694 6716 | 1.1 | 26.7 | 22.7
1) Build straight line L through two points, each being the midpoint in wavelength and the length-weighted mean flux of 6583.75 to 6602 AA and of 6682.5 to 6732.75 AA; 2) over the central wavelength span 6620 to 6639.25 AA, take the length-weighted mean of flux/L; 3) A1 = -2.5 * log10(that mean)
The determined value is 0.11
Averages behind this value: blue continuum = 28.4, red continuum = 24.8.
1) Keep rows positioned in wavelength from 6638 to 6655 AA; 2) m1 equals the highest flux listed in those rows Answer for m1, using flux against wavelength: 26.28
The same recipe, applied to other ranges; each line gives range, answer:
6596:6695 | 28.82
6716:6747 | 27.45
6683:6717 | 26.07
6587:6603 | 29.25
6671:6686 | 27.83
